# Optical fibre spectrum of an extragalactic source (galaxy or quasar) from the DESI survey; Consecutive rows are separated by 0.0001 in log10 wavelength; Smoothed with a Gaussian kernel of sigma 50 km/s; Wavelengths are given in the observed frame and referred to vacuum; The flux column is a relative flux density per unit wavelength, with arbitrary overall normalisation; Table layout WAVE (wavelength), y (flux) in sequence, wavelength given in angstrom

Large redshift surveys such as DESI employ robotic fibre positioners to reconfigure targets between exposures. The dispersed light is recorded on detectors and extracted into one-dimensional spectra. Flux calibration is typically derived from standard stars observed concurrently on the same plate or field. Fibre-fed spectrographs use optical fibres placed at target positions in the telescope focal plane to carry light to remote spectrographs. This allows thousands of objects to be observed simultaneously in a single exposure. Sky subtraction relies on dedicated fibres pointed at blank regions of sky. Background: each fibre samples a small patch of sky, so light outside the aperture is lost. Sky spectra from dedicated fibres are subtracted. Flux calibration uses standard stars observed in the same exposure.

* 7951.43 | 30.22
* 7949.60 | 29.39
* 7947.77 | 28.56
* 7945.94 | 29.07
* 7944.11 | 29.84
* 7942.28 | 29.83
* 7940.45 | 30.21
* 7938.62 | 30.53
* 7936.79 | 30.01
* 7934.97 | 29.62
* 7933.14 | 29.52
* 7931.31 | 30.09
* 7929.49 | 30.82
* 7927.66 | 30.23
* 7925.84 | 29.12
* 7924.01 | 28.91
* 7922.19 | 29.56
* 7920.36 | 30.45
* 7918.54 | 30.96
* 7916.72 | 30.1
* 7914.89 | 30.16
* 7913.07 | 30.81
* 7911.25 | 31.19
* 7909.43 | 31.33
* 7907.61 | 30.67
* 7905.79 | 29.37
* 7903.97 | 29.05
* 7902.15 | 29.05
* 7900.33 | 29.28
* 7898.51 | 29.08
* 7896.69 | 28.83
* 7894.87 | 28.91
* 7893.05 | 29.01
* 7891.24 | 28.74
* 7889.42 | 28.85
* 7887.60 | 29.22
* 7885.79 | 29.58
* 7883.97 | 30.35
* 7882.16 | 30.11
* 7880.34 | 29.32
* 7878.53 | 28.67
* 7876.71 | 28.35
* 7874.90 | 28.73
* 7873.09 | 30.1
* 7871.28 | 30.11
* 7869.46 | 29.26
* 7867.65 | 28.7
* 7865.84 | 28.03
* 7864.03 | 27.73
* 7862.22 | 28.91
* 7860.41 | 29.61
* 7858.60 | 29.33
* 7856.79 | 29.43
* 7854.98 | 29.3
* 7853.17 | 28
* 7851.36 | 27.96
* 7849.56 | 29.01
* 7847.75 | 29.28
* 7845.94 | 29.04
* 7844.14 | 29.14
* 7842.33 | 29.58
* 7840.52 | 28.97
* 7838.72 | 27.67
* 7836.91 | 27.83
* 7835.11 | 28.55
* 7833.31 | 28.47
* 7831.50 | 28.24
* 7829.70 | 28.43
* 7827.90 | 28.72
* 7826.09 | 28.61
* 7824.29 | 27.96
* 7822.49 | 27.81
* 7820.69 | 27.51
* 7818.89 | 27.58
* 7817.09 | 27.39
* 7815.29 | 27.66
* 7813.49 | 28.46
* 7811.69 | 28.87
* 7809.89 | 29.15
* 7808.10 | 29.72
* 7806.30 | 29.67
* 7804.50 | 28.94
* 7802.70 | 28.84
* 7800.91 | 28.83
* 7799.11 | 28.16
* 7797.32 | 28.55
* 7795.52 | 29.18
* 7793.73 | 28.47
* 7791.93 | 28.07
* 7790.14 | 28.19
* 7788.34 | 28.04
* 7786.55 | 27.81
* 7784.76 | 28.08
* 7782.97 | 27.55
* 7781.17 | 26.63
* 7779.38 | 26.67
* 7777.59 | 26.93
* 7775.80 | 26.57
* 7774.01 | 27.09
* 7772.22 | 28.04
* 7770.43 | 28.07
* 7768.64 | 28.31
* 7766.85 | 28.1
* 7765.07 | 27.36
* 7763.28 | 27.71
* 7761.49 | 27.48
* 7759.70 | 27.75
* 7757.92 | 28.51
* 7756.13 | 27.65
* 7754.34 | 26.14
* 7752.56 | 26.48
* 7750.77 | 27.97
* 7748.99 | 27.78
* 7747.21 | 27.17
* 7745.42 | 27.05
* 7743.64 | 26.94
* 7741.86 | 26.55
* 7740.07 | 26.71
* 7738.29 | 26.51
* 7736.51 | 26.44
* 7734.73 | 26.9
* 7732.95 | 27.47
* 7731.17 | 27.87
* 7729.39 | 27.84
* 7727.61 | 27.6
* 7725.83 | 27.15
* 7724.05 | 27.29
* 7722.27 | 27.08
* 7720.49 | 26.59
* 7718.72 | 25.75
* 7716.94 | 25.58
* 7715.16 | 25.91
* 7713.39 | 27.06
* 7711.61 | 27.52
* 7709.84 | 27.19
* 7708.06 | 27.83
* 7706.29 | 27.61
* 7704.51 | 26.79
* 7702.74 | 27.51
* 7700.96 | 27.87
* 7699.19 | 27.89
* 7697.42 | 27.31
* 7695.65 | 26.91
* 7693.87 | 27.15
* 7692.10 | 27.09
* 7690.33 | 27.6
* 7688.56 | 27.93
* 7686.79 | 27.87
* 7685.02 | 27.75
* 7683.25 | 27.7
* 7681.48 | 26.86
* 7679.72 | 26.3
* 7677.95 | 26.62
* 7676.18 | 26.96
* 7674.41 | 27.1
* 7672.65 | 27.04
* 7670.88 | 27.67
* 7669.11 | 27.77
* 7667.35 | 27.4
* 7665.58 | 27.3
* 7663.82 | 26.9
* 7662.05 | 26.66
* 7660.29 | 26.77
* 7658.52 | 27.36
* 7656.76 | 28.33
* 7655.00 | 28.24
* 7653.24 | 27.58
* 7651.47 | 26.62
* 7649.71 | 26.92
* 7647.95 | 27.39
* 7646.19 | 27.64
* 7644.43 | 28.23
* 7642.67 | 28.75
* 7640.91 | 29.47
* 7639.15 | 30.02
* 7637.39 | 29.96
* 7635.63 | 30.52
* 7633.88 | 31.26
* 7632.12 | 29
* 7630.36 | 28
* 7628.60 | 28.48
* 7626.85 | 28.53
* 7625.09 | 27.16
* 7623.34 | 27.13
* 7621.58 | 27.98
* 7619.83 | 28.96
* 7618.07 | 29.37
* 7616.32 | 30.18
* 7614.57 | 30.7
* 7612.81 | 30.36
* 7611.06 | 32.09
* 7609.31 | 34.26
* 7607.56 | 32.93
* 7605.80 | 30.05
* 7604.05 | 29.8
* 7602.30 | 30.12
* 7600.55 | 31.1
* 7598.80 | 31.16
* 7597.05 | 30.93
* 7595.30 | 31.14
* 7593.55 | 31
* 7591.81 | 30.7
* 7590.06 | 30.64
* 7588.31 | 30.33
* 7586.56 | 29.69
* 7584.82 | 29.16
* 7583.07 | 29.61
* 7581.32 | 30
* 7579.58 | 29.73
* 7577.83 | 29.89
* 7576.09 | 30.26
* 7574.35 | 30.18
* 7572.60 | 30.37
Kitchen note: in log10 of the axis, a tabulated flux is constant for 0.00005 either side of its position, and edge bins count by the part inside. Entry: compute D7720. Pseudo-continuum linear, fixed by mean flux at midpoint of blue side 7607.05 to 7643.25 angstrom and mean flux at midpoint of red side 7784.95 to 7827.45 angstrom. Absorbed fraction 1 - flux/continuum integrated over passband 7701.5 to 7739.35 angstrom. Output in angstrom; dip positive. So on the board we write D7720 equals 2.6 angstrom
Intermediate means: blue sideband 29.7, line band 27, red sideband 28.4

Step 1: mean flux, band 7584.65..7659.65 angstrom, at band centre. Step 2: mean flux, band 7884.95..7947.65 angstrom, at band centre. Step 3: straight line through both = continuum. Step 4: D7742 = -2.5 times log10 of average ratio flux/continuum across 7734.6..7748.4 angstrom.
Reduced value 0.11 mag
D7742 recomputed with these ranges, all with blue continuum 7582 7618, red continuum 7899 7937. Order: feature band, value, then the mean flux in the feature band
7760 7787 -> 0.11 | 27.5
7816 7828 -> 0.09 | 27.9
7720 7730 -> 0.12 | 27.3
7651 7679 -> 0.13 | 27.3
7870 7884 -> 0.03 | 29.4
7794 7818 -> 0.06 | 28.7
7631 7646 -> 0.04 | 29.5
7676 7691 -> 0.12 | 27.3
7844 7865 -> 0.05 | 28.9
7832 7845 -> 0.06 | 28.6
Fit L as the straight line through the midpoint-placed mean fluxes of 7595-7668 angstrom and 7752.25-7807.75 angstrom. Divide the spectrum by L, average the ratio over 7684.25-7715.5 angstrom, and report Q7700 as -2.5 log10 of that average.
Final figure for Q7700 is 0.04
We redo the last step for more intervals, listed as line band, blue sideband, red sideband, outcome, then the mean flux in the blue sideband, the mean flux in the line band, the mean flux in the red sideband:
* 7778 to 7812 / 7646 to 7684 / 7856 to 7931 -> 0.01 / 27.2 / 28.4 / 29.5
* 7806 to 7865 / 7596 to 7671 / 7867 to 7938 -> 0.03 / 29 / 28.6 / 29.7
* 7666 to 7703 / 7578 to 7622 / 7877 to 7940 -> 0.11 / 30.5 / 27.3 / 29.7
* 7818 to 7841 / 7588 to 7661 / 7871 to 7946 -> 0.06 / 29.5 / 28.2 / 29.7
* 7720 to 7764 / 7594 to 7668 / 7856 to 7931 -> 0.08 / 29.1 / 27.2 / 29.5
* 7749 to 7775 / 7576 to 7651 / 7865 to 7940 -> 0.08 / 29.8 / 27.6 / 29.6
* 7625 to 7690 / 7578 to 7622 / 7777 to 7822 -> 0.07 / 30.5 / 27.9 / 28.2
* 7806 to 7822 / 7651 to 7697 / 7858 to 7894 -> 0.01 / 27.3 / 28.4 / 29.1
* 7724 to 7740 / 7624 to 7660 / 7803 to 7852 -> 0.05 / 28.4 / 27.2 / 28.5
